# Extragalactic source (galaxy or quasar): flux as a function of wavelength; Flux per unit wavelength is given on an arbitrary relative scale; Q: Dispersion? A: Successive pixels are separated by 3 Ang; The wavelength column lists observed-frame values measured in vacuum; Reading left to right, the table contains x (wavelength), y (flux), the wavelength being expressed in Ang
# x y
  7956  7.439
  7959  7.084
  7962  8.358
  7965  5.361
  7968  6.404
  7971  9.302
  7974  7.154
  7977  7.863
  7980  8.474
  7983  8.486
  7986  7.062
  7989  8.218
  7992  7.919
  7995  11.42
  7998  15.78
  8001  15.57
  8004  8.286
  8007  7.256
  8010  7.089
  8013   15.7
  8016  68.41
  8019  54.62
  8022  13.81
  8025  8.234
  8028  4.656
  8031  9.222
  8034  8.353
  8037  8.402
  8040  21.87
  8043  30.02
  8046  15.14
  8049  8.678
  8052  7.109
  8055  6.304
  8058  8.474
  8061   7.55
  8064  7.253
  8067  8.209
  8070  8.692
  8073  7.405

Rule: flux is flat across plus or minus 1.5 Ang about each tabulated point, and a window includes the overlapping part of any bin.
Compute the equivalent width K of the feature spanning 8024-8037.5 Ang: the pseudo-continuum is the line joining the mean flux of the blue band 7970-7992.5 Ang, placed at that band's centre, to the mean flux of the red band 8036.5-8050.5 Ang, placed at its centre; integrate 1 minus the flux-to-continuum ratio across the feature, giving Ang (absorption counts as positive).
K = 6.8 Ang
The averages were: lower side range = 8.04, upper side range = 17.4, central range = 7.71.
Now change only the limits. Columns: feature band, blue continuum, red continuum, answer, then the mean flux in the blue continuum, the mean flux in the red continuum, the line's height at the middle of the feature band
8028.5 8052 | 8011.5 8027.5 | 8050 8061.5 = 3.40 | 30.4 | 7.4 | 17.2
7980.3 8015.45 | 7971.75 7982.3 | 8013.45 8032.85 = 9.47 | 7.98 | 25.6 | 15.9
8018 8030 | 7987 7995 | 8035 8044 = -2.79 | 8.63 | 18.9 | 15.6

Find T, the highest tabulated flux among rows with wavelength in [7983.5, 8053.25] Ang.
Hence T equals 68.41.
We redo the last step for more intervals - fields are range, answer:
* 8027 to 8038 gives 9.222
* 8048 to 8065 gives 8.678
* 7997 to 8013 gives 15.78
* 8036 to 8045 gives 30.02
